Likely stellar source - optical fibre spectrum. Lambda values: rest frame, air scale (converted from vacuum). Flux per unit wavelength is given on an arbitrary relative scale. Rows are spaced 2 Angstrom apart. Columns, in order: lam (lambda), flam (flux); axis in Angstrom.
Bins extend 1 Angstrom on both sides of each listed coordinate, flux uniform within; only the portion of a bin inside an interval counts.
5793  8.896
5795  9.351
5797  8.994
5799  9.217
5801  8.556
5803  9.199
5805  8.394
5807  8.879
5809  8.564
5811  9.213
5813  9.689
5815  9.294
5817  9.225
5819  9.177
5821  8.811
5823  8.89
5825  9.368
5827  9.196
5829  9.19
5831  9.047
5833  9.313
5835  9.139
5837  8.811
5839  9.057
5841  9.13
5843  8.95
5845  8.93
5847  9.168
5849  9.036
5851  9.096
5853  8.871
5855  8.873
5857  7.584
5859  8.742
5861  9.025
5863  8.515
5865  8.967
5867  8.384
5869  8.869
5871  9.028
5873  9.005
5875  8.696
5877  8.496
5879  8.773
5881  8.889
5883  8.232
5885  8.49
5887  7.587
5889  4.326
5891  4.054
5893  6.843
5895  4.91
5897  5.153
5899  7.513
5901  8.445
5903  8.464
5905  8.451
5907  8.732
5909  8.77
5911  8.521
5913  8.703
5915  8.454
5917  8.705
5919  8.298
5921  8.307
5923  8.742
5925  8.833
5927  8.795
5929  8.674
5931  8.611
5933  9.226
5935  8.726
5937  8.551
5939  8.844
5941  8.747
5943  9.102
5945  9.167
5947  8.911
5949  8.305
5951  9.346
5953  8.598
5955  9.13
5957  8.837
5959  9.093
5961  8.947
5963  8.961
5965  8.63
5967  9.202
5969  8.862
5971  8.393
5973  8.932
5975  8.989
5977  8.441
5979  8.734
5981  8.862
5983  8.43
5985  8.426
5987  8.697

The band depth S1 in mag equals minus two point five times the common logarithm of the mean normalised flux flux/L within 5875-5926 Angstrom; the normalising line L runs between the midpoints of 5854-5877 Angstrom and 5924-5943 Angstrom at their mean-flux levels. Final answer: 0.12 mag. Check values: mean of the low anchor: 8.69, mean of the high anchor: 8.8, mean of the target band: 7.81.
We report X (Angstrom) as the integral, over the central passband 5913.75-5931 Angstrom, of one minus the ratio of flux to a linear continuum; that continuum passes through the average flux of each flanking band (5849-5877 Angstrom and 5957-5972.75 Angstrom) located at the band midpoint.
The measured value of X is 0.42 Angstrom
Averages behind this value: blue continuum 8.74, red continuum 8.87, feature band 8.6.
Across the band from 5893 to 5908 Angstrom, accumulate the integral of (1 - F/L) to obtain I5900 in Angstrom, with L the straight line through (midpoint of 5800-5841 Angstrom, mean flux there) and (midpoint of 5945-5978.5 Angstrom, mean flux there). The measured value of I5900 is 2.7 Angstrom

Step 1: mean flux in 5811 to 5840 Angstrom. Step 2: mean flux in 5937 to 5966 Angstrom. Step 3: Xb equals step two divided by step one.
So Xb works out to 0.97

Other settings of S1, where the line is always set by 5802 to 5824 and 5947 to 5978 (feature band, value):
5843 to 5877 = 0.02 mag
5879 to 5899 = 0.32 mag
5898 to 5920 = 0.06 mag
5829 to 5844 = -0.01 mag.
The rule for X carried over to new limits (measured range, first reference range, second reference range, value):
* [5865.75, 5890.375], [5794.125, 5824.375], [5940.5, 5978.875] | 2.2 Angstrom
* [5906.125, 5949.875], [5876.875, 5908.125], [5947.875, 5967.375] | -3.0 Angstrom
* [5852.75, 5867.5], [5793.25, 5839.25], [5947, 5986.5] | 0.6 Angstrom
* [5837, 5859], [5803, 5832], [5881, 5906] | -1.7 Angstrom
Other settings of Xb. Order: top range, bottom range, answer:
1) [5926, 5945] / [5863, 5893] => 1.11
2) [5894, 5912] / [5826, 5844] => 0.84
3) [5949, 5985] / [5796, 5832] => 0.97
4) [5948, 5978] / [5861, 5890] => 1.06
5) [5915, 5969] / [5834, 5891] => 1.03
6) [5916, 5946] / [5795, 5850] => 0.97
